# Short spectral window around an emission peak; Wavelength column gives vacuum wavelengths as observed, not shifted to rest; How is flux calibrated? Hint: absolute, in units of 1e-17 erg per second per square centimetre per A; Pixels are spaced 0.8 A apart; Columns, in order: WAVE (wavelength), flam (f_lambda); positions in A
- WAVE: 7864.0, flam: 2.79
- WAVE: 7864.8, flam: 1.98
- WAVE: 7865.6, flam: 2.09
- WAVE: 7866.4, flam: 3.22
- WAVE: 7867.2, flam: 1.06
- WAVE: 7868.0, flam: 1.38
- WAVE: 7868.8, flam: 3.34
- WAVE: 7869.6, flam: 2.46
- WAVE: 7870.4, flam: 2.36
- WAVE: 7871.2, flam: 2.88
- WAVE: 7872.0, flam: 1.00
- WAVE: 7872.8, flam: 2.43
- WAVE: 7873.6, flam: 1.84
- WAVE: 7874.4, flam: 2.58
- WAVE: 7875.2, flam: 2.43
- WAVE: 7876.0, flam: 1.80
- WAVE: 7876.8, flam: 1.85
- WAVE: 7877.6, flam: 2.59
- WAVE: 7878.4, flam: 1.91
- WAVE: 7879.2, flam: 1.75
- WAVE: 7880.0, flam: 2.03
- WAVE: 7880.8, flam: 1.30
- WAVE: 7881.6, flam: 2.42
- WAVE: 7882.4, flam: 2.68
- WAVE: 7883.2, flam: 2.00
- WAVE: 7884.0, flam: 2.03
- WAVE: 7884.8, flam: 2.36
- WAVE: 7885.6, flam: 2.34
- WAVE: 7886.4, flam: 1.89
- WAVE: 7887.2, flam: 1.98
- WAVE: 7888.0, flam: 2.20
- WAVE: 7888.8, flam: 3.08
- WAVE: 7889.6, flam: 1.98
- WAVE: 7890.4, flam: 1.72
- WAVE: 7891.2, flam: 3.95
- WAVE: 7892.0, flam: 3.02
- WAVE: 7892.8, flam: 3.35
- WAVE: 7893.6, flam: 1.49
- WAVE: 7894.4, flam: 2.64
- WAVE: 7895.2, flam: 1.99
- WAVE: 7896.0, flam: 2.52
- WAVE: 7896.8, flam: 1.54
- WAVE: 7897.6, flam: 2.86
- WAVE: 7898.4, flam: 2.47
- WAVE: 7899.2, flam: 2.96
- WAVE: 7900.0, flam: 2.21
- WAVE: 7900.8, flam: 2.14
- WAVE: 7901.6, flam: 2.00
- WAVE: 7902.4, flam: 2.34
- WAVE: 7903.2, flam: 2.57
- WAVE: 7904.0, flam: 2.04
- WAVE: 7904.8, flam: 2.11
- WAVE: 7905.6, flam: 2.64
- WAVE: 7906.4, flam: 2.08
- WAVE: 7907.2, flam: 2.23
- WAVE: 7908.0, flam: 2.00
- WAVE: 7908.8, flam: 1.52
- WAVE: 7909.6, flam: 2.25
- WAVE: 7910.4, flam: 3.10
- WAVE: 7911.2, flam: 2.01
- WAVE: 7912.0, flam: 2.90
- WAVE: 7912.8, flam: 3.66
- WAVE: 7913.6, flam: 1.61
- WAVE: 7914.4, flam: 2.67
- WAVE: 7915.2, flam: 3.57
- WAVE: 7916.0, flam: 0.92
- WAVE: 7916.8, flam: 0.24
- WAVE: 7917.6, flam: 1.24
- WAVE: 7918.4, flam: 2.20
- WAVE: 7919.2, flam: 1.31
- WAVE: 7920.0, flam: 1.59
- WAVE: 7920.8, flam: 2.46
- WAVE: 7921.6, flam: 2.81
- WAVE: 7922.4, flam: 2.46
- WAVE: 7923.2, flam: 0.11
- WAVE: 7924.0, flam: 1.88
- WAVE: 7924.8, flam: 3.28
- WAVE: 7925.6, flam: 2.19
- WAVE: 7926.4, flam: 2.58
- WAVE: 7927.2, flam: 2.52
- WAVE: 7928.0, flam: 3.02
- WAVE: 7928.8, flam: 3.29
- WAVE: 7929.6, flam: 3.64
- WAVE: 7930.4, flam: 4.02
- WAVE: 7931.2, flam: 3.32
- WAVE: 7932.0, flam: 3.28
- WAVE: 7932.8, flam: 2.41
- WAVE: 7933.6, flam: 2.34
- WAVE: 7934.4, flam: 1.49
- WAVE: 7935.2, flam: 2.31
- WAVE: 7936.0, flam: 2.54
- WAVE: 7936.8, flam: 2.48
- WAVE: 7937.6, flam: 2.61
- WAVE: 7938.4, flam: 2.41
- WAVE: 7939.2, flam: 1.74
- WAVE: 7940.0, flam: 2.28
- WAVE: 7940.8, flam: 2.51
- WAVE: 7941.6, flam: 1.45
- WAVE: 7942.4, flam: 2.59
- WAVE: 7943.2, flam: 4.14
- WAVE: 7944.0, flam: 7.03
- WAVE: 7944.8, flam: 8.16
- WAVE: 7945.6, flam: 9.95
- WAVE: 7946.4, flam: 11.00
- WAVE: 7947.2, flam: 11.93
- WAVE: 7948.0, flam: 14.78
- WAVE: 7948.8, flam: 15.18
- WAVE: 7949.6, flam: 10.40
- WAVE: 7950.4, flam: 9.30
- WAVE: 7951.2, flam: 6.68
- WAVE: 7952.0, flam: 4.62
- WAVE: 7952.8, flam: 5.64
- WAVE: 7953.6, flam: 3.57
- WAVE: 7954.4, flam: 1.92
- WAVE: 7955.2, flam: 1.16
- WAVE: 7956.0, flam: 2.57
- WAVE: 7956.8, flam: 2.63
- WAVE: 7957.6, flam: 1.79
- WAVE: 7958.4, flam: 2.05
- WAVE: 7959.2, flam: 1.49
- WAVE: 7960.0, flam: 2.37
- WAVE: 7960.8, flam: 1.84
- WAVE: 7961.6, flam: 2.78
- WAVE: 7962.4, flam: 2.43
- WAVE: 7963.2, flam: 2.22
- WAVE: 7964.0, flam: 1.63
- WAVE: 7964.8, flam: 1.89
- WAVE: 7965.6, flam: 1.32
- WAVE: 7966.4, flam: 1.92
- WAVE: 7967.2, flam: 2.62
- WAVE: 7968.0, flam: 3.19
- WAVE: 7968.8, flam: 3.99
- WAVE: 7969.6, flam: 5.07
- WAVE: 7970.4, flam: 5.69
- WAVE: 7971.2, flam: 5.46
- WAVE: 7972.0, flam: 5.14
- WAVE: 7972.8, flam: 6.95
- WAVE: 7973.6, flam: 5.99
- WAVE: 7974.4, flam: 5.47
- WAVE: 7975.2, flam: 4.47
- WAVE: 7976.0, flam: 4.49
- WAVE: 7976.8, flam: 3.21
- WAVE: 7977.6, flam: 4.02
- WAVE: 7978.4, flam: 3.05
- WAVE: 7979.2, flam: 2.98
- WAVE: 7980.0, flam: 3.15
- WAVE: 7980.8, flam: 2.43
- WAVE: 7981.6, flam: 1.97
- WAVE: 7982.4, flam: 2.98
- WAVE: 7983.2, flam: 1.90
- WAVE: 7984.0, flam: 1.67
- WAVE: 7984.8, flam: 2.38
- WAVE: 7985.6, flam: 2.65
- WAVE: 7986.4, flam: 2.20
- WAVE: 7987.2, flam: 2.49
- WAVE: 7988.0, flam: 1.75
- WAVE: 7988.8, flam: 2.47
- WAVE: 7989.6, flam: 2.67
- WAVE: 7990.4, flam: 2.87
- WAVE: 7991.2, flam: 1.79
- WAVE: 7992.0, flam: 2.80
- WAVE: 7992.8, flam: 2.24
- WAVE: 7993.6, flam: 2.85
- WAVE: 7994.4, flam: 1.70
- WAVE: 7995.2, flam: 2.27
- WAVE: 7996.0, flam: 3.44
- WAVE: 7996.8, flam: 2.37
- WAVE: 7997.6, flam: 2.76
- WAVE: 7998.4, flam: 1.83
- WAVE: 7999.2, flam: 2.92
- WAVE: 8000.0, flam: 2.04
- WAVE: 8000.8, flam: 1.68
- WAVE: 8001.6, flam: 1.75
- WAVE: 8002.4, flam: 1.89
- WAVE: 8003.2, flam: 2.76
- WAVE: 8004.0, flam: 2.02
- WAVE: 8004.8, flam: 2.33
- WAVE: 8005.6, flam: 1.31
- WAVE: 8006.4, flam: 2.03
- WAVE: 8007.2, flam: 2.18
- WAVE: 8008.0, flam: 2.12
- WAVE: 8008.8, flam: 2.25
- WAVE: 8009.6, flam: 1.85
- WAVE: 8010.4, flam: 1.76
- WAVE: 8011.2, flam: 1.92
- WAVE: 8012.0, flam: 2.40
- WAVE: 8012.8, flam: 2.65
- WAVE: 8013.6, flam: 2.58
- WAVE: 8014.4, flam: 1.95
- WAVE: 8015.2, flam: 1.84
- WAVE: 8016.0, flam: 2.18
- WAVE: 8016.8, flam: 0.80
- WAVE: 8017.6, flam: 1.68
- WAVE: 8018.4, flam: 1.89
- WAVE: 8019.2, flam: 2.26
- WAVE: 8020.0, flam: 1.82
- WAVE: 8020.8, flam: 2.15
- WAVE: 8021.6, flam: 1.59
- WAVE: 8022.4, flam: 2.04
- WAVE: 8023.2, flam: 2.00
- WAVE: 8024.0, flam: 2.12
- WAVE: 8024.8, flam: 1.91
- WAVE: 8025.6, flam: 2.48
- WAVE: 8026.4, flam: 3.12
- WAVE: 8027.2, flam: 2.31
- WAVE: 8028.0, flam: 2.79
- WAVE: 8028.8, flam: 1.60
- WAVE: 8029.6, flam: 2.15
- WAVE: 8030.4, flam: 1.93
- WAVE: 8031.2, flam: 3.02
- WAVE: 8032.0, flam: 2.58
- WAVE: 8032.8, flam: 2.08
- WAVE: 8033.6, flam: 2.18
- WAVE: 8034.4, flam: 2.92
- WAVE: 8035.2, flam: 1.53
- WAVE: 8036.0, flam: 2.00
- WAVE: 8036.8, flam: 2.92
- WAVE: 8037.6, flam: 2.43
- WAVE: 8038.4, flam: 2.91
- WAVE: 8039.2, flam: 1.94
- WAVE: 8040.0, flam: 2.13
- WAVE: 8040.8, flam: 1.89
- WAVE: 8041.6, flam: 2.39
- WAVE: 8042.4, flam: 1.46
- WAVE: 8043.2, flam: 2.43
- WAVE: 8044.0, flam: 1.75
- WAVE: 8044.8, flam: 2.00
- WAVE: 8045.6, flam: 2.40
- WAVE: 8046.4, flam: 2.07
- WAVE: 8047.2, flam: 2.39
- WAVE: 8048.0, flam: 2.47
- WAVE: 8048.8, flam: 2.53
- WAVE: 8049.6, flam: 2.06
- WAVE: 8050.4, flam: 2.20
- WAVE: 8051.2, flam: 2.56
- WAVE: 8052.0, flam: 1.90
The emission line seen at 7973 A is [N II] 6583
